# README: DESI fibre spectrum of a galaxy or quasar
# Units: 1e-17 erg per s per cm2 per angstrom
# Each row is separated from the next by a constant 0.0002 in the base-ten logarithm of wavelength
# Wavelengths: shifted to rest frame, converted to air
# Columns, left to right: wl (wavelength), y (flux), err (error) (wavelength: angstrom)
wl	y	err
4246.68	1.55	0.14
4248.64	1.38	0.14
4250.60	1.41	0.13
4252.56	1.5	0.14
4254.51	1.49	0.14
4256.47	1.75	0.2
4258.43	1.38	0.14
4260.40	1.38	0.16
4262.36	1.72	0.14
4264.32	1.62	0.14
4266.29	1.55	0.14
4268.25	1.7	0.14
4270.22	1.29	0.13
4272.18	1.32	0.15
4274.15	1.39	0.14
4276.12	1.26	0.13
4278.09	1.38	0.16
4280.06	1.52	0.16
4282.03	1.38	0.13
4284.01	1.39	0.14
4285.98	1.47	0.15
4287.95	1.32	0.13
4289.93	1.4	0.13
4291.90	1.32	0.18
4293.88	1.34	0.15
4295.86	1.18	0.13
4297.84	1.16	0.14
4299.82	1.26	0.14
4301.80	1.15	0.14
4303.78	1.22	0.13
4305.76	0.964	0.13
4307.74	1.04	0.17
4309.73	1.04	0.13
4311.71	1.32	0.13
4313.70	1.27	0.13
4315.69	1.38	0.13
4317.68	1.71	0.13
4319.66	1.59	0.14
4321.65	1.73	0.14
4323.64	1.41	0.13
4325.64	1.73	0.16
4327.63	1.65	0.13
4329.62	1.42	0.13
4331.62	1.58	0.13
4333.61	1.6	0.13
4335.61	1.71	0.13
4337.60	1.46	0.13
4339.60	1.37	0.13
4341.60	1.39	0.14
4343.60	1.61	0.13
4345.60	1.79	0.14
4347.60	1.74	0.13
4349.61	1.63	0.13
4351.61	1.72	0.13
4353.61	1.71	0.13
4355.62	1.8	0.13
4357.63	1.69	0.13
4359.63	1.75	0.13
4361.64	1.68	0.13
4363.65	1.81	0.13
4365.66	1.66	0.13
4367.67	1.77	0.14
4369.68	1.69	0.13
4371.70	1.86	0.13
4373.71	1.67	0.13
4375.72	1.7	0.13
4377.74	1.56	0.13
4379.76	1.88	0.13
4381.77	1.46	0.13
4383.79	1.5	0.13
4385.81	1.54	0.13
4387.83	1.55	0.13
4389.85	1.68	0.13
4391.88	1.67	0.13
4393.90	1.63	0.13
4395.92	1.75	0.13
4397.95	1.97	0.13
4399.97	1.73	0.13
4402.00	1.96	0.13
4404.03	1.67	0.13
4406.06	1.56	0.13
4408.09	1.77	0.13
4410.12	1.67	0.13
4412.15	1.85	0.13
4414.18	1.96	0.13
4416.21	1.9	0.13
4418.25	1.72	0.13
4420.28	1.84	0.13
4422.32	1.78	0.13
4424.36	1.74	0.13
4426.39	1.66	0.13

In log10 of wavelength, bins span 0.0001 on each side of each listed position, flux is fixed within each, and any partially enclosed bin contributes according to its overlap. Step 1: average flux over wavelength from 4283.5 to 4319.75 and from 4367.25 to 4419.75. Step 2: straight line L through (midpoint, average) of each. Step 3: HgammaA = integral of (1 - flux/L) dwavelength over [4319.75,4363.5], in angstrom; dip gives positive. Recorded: -4.7 angstrom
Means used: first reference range 1.28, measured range 1.63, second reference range 1.72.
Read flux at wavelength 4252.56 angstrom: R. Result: 1.5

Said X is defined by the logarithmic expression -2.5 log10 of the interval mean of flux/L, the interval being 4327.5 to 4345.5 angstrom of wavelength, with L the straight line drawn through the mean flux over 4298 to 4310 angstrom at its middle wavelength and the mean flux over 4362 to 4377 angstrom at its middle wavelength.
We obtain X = -0.09 mag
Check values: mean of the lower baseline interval 1.12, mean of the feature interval 1.54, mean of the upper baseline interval 1.73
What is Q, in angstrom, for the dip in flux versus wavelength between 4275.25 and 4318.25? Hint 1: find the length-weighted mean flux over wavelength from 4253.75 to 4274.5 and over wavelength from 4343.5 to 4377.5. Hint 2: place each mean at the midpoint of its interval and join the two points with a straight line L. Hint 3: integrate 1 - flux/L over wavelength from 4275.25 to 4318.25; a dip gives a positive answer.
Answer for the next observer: 7.9 angstrom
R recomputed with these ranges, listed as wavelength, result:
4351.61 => 1.72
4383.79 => 1.5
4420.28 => 1.84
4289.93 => 1.4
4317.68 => 1.71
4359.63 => 1.75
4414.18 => 1.96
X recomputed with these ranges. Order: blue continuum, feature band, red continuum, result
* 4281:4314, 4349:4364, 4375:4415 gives -0.13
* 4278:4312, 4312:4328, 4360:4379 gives -0.09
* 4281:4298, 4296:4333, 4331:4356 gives 0.08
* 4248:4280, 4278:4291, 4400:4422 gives 0.08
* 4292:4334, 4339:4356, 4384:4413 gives -0.09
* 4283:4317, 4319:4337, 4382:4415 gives -0.16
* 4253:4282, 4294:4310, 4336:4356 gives 0.32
